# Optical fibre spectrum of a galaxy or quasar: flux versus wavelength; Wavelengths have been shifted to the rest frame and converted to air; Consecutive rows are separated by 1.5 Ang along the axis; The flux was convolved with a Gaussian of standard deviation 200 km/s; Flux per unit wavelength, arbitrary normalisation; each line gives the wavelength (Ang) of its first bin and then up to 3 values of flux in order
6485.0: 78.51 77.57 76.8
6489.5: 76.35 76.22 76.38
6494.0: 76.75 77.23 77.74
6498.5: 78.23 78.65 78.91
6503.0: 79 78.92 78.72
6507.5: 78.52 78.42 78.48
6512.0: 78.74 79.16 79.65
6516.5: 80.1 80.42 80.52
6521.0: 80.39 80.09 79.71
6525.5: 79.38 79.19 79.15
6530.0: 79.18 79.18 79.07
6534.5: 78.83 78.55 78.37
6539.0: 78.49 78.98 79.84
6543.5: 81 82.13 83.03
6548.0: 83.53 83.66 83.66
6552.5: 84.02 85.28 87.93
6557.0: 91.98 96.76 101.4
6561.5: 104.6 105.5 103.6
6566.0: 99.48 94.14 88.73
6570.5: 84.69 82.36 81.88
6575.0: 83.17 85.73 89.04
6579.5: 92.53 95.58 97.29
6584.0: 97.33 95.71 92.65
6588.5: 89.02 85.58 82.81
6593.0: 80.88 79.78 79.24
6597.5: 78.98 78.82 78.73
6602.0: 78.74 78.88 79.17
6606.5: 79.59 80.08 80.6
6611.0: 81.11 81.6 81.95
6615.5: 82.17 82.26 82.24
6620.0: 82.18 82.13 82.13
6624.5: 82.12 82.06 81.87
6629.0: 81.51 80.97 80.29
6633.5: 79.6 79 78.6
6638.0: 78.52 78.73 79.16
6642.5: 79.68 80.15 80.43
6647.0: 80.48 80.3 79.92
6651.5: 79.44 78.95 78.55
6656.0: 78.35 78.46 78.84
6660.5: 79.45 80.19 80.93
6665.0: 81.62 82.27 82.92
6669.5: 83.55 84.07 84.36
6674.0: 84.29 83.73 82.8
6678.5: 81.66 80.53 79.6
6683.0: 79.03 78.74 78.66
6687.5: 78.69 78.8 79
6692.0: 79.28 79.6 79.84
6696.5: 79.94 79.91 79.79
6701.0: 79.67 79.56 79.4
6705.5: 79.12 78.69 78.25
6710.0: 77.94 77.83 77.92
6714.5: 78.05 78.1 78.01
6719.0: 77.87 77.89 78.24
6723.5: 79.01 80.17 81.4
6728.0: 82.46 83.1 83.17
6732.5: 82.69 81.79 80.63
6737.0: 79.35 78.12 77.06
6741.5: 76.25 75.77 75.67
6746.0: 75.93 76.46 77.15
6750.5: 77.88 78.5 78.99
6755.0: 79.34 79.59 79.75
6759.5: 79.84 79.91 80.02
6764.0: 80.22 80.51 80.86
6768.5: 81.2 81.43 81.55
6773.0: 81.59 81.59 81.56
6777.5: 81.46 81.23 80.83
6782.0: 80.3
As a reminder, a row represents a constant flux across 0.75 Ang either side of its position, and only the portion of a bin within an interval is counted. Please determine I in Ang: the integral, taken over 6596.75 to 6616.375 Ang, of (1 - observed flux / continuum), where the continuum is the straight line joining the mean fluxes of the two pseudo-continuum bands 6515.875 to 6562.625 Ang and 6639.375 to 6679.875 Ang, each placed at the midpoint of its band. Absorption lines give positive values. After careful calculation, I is 0.5 Ang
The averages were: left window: 83.4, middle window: 80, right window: 80.9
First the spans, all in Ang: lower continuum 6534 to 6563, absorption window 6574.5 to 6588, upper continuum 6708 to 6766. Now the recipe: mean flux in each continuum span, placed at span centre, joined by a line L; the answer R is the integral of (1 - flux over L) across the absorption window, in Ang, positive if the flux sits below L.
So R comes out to -1.2 Ang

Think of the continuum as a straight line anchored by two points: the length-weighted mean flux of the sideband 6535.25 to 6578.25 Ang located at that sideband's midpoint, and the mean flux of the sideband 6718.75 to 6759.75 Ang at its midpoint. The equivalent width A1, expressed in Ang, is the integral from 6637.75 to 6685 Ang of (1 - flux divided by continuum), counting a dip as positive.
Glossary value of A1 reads 1.2 Ang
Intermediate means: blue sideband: 87.6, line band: 80.6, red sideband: 79.1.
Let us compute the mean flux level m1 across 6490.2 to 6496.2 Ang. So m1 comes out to 76.6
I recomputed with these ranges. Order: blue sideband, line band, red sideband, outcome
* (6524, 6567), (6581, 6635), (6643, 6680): 0.2 Ang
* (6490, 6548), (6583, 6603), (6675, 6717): -1.3 Ang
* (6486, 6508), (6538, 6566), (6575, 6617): -2.5 Ang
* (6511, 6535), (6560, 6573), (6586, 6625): -2.4 Ang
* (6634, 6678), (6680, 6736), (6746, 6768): 0.2 Ang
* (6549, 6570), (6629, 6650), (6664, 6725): 1.4 Ang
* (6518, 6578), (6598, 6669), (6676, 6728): 1.4 Ang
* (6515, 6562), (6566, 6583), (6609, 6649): -1.4 Ang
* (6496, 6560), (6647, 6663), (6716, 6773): 0.2 Ang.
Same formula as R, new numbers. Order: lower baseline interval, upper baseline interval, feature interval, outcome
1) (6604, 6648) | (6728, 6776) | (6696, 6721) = 0.4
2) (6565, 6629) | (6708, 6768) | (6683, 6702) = 0.4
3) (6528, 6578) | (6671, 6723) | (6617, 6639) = 0.5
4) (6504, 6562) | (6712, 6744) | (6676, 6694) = 0.0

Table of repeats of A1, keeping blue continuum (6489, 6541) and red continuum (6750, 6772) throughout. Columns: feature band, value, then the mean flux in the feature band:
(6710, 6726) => 0.3 Ang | 78.3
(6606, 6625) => -0.6 Ang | 81.6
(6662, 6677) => -0.6 Ang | 82.9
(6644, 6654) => -0.1 Ang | 79.9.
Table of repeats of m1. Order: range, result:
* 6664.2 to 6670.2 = 82.6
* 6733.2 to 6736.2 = 81.2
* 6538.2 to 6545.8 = 80.1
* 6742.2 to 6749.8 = 76.2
